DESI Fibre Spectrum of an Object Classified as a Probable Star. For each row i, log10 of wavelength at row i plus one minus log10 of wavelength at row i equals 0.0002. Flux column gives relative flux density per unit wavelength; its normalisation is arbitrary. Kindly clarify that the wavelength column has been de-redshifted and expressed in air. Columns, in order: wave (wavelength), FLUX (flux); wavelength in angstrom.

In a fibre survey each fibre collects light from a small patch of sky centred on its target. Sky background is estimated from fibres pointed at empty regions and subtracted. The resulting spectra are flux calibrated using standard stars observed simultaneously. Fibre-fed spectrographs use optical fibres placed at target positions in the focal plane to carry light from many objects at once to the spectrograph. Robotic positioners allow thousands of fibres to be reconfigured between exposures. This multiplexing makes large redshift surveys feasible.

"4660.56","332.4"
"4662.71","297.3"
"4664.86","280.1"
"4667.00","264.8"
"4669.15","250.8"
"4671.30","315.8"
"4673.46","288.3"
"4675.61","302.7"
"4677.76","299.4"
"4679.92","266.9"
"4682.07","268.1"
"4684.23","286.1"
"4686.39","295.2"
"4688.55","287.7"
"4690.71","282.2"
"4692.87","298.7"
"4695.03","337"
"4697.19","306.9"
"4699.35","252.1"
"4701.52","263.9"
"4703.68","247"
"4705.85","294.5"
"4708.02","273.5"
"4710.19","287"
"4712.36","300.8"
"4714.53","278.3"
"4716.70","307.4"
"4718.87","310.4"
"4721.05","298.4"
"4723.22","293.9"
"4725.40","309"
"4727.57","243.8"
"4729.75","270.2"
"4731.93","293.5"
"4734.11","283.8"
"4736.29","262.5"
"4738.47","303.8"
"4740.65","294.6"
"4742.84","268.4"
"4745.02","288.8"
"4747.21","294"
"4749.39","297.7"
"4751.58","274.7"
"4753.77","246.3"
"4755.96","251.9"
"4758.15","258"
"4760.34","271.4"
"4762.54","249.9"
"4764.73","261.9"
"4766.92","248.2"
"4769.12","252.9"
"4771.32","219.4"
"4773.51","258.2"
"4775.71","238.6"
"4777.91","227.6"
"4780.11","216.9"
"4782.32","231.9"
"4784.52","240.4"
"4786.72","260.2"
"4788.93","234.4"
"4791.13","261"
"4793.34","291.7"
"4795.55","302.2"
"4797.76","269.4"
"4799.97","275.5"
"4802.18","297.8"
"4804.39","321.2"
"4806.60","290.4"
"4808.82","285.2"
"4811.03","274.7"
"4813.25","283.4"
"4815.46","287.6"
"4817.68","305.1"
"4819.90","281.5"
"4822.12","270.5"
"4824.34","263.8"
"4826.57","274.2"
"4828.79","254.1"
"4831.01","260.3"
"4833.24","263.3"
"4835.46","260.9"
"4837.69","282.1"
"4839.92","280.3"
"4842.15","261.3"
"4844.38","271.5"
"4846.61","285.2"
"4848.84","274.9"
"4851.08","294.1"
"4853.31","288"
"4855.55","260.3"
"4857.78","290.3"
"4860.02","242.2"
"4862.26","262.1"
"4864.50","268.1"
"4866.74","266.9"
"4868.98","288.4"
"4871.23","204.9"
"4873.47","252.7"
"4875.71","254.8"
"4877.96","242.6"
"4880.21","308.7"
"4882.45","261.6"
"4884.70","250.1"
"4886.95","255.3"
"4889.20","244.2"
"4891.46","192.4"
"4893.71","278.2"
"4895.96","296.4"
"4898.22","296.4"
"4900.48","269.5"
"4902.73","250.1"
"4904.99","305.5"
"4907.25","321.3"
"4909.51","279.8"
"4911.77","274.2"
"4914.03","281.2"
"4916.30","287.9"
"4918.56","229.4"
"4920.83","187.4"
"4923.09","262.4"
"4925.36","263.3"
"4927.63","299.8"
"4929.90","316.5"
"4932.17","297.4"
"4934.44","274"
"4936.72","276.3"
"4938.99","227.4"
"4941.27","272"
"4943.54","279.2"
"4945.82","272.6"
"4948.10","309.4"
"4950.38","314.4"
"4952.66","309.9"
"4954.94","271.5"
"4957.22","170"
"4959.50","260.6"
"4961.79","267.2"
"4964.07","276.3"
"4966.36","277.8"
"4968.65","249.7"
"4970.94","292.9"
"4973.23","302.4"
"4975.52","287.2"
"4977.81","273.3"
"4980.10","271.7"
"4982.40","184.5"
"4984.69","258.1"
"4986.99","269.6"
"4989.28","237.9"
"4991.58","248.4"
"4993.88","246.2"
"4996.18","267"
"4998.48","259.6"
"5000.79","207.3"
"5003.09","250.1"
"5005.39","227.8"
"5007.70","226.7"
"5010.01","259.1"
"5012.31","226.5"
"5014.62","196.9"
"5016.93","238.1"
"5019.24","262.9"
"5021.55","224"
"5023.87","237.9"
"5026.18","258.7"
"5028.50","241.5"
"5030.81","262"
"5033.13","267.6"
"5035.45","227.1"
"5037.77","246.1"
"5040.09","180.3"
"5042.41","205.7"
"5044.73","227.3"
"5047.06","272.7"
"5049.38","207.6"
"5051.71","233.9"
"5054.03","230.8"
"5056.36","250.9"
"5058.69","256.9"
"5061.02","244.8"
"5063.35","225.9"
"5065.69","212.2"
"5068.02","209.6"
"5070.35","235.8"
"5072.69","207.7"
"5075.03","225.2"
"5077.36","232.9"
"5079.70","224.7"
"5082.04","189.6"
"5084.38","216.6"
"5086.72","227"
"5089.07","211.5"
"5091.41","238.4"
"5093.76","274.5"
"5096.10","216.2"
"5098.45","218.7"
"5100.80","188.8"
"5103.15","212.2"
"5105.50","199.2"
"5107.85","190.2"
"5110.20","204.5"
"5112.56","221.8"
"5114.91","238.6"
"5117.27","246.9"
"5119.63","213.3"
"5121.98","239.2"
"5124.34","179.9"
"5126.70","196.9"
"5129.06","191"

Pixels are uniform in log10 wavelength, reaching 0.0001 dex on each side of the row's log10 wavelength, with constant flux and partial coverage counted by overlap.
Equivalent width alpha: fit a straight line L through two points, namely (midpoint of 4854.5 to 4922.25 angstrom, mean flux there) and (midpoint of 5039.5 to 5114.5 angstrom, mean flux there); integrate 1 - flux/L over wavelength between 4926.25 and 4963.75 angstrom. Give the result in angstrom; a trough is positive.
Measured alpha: -3.72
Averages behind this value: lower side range 263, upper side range 222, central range 276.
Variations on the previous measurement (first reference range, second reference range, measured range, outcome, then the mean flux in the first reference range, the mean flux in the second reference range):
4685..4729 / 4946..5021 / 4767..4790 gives 3.4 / 288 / 256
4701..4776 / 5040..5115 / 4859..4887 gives -0.5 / 275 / 223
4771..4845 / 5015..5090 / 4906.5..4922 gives -0.8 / 268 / 231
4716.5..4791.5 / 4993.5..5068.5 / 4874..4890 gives -0.5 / 266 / 236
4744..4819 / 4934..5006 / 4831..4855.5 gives -0.9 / 267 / 262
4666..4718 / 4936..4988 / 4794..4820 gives -1.1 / 286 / 268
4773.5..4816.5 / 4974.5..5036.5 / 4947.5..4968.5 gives -1.7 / 268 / 245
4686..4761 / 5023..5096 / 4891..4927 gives -2.0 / 284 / 231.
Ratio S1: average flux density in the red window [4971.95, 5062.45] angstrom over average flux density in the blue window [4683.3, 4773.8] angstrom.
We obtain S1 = 0.9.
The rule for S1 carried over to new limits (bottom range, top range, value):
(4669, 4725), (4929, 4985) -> 0.94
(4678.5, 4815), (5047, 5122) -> 0.81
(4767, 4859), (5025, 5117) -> 0.84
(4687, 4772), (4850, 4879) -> 0.94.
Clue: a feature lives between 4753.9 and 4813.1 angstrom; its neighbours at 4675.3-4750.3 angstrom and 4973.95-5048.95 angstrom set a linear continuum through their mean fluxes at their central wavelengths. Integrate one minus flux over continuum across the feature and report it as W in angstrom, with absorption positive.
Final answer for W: 3.2 angstrom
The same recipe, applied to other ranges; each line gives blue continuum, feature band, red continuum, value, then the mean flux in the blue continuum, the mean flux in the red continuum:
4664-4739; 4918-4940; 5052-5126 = -1.4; 286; 222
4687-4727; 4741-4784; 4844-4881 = 4.0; 290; 268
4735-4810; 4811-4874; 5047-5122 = -3.5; 266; 224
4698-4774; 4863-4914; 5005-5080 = -2.6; 275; 233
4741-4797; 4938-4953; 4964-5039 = -1.8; 258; 250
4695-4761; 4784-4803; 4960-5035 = 0.3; 282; 252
